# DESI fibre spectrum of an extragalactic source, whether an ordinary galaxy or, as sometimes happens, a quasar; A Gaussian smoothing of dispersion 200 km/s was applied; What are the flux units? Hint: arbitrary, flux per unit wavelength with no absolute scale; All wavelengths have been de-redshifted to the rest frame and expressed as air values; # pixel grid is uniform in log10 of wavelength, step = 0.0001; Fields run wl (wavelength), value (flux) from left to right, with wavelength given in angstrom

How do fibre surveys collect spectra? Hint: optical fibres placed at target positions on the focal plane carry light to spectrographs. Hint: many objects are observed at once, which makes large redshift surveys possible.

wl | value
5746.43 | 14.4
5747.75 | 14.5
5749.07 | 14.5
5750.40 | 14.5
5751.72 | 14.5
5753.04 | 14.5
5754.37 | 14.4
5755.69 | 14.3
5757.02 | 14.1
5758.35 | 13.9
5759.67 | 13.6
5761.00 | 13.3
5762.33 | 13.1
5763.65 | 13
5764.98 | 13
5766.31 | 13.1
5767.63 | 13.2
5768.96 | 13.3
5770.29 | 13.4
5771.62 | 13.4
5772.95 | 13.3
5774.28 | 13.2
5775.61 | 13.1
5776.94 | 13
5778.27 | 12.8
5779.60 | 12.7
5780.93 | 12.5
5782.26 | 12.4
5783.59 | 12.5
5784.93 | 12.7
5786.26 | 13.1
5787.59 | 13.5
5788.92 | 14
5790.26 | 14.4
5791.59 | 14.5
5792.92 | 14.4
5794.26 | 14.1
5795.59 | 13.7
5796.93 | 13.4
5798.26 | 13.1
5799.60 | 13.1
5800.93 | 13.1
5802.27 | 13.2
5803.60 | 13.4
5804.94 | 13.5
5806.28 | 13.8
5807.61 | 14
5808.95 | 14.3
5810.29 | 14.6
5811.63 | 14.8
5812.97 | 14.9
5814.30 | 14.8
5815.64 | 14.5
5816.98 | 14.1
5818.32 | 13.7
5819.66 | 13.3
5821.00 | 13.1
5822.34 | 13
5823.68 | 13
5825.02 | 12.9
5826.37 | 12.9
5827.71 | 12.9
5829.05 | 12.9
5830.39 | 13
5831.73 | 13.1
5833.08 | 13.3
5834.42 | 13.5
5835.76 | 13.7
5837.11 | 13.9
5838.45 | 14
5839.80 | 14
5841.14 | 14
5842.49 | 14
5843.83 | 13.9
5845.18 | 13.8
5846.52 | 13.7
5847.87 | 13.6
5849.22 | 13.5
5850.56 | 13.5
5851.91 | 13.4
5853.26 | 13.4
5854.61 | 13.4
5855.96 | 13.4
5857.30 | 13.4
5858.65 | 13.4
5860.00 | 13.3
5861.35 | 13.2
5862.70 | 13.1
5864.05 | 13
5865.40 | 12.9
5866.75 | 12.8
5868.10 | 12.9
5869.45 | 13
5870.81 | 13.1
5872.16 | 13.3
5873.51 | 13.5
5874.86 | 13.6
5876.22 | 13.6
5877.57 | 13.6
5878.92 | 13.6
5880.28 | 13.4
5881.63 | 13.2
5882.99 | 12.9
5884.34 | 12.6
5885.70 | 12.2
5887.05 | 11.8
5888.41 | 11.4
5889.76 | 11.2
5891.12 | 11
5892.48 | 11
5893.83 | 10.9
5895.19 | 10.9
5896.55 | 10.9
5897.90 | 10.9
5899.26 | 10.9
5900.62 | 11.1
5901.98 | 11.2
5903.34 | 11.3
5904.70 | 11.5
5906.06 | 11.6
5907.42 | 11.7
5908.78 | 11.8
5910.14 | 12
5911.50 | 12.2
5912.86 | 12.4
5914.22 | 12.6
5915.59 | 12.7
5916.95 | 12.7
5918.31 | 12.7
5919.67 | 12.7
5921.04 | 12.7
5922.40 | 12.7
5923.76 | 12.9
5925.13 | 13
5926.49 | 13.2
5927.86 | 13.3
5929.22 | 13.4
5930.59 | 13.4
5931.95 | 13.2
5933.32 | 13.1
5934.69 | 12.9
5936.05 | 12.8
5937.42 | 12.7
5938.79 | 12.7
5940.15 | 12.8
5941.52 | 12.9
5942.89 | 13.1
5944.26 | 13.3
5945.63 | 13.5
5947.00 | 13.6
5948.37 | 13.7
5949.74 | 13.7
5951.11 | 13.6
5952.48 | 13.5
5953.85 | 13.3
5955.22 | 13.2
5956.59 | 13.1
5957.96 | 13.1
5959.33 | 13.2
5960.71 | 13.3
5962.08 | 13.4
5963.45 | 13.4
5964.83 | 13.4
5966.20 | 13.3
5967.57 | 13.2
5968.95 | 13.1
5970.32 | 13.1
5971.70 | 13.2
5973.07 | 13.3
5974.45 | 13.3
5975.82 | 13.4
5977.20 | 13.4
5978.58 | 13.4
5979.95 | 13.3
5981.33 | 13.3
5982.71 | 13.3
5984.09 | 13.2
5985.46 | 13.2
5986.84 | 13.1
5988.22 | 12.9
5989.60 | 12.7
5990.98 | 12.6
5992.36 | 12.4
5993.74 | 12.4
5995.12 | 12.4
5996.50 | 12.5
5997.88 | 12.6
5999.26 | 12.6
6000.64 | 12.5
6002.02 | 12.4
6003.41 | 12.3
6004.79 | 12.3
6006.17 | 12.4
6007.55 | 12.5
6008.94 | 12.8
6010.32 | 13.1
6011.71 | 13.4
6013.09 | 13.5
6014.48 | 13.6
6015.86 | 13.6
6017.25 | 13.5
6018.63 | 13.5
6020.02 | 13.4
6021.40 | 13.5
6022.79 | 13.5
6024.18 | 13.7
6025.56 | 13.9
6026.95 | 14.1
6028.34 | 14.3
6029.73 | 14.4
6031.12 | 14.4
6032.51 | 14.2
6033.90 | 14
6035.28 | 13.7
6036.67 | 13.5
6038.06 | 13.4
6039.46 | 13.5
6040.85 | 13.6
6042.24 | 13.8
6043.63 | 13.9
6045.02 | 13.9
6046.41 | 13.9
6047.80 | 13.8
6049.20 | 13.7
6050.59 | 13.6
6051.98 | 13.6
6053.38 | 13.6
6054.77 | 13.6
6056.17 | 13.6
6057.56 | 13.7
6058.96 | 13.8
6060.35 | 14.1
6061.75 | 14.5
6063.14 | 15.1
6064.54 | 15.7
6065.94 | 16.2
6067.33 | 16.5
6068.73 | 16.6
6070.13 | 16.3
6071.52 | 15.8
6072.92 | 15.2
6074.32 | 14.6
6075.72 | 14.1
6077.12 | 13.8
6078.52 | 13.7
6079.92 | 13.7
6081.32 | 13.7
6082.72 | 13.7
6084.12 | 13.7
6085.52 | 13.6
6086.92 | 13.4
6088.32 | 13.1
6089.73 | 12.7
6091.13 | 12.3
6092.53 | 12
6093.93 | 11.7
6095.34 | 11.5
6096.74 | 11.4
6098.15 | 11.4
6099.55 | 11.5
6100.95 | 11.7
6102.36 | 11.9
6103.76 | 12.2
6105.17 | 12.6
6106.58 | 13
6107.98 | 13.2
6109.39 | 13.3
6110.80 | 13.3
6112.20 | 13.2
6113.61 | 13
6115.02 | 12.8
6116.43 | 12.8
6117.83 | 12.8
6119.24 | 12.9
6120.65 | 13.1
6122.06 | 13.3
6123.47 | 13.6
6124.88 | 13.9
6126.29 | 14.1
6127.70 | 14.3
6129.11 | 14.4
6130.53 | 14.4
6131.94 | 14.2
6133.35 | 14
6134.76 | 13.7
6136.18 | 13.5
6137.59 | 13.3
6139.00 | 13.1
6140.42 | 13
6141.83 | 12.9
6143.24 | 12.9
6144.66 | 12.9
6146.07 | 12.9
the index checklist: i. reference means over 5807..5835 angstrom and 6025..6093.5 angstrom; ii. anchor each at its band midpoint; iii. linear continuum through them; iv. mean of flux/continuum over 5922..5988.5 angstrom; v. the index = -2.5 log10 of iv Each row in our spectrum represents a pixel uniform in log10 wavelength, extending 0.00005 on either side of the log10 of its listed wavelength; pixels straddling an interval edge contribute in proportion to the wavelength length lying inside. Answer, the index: 0.05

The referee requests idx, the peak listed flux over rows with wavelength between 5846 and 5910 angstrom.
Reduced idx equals 13.7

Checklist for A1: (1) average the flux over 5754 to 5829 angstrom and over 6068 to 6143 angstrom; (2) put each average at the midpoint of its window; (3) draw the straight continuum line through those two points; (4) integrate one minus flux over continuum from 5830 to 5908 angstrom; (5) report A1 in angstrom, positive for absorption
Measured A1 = 4.0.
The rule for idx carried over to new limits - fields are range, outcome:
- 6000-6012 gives 13.4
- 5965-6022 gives 13.6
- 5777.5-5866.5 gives 14.9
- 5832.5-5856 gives 14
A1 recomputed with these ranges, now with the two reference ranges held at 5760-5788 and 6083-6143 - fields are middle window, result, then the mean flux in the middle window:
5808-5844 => -1.9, 13.7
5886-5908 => 3.0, 11.2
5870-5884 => -0.4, 13.4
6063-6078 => -2.8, 15.4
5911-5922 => 0.4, 12.6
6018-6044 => -1.6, 13.8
